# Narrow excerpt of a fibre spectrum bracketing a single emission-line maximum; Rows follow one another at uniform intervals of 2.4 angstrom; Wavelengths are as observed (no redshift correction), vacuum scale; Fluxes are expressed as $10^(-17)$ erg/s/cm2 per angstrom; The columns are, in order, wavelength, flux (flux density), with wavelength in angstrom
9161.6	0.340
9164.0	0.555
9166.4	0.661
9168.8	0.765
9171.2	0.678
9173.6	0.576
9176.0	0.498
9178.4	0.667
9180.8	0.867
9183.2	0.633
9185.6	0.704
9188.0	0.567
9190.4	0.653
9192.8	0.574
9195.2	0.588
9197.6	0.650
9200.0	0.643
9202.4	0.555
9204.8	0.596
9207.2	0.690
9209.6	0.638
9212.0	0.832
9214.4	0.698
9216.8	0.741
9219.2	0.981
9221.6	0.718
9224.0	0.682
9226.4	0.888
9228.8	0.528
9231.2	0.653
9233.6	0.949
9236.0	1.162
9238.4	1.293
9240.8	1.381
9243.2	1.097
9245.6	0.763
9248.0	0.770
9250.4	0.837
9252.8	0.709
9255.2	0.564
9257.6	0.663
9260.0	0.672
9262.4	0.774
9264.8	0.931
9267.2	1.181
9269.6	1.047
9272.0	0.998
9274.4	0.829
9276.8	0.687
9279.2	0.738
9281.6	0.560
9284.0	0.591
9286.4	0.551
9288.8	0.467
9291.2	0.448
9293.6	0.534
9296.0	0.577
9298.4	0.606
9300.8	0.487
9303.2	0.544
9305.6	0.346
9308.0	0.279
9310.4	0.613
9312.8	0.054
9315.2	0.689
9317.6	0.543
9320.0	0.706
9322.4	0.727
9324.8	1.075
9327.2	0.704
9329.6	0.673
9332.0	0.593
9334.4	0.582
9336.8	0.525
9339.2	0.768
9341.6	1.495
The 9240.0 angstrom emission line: H-alpha 6563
